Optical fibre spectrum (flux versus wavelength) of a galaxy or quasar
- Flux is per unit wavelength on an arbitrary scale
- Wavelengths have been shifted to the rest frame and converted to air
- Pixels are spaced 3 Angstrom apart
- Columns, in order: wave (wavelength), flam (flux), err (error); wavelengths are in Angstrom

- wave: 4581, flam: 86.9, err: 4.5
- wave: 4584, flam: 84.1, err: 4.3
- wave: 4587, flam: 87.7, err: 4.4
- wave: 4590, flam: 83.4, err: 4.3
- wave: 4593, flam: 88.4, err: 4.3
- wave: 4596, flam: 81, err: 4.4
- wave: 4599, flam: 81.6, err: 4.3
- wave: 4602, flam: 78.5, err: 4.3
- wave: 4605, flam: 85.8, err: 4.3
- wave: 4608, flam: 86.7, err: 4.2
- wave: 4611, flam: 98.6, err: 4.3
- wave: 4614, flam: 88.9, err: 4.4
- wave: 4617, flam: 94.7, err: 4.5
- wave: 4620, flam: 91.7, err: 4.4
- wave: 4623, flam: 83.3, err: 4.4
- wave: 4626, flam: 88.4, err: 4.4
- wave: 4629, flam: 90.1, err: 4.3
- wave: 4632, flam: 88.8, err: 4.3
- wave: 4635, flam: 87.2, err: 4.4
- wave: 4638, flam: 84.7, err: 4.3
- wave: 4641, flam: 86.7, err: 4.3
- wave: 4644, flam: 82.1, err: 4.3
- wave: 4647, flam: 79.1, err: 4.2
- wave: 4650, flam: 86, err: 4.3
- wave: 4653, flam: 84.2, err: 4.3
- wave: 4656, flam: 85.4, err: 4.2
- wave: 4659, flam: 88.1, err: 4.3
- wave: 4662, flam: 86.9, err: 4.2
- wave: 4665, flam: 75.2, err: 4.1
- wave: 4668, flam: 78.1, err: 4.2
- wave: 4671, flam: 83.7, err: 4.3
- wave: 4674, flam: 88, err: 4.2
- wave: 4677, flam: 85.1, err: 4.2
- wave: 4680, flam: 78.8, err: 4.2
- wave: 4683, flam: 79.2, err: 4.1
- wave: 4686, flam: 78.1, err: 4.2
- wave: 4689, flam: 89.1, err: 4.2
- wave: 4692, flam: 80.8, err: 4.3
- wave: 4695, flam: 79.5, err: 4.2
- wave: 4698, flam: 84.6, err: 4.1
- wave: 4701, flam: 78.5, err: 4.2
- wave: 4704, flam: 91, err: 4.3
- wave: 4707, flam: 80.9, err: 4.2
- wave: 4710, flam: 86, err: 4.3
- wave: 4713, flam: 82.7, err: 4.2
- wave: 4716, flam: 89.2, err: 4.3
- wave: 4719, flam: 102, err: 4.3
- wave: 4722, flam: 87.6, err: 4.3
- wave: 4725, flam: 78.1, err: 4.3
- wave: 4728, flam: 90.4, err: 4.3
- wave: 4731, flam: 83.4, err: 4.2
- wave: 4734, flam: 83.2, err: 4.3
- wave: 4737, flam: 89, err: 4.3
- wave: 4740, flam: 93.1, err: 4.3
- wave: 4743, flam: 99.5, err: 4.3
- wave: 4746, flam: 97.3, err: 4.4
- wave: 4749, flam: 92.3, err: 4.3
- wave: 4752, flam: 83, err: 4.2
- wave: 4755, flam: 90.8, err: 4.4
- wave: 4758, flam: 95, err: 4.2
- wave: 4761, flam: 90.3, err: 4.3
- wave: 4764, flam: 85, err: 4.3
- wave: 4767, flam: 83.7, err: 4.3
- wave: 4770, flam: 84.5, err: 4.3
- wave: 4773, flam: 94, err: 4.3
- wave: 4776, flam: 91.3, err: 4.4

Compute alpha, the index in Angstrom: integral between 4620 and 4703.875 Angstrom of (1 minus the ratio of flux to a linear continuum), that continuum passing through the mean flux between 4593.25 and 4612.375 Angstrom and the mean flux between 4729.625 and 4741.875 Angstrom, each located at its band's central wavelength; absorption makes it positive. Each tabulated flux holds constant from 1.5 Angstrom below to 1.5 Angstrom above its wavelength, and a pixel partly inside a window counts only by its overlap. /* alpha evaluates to 2.38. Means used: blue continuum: 85.5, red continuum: 87.6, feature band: 84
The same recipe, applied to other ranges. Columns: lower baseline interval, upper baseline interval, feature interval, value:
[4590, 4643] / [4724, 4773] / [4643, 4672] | 1.6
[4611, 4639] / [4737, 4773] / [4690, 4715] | 1.9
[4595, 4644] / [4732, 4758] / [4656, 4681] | 1.6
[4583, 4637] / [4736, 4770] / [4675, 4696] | 1.7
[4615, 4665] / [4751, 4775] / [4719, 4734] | 0.2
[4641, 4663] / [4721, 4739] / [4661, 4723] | 0.8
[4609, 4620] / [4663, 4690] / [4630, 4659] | 0.8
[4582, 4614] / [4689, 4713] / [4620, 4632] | -0.4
